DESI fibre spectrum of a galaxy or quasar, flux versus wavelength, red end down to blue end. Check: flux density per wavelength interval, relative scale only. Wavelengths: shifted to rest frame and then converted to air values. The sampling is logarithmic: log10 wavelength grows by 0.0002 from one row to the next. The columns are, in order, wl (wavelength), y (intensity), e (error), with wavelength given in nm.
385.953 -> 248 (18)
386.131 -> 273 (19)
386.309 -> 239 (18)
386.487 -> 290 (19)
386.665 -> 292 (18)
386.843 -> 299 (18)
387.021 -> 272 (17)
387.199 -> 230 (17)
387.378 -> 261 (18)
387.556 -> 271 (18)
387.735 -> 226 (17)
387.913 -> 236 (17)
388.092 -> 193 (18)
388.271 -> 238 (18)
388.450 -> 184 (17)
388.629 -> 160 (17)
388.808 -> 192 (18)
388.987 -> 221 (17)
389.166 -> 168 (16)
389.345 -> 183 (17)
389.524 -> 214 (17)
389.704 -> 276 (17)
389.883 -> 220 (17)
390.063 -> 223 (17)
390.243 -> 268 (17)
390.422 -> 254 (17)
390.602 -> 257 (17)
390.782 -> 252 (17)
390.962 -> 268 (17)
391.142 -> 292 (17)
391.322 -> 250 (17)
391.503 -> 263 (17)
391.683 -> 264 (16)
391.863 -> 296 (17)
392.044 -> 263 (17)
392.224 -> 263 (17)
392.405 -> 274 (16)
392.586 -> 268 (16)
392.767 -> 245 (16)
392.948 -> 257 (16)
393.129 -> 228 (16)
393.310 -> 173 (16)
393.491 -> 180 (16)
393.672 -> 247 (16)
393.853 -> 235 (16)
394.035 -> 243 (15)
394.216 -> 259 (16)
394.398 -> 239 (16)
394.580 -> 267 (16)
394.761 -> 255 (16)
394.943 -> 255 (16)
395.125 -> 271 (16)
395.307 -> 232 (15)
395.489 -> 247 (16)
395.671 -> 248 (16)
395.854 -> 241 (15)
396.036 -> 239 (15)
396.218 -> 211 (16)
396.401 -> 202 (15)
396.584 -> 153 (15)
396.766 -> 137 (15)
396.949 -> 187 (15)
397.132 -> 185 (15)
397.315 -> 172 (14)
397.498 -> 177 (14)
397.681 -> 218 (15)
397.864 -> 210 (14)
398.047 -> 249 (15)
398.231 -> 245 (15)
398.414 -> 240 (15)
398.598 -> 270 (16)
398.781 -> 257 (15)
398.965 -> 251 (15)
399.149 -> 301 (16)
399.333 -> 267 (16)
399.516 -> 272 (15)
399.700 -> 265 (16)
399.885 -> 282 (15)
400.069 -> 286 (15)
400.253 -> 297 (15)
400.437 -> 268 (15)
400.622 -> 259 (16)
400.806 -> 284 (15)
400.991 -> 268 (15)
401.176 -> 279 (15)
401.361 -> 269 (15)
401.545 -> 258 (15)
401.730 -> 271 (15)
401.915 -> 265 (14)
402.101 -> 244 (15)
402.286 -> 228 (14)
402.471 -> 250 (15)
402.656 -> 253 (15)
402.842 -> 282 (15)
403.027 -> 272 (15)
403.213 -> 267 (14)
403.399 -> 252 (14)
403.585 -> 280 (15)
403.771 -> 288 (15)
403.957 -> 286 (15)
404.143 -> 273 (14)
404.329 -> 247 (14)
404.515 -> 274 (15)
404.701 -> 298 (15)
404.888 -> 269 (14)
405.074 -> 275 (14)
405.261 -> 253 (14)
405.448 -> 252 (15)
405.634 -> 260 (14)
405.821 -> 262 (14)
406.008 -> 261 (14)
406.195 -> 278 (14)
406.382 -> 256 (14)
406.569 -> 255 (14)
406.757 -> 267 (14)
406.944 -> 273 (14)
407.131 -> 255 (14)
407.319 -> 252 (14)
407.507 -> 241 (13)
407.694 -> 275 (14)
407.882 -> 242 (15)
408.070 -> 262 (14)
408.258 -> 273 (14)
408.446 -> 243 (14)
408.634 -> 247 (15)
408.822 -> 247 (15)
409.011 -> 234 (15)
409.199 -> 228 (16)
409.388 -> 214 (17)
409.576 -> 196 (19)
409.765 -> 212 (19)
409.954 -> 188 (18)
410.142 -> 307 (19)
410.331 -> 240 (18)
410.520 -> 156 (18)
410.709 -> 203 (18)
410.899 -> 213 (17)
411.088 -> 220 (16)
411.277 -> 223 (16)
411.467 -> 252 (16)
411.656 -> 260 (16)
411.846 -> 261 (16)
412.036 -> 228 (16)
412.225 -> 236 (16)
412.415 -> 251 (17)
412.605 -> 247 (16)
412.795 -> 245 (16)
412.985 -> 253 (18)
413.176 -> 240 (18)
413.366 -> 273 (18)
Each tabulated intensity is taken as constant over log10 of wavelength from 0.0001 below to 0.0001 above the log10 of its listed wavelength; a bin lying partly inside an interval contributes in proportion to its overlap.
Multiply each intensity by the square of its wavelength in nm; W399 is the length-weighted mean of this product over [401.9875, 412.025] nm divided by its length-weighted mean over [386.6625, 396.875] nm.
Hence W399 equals 1.1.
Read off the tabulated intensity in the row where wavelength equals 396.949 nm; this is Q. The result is 187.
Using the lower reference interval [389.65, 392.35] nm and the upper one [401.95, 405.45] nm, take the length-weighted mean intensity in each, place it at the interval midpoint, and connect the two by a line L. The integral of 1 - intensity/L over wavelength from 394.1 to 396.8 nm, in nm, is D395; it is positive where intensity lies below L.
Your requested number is 0.308 nm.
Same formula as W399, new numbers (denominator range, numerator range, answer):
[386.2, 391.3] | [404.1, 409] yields 1.19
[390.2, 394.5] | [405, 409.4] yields 1.09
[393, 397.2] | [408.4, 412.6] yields 1.11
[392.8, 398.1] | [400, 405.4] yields 1.26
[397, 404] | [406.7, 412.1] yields 0.97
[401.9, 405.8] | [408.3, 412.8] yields 0.90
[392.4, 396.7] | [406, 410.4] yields 1.13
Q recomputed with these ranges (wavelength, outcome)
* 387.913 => 236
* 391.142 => 292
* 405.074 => 275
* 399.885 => 282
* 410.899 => 213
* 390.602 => 257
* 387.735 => 226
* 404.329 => 247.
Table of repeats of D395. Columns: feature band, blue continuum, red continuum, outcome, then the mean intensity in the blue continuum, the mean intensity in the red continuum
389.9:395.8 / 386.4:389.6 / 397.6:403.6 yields -0.21 nm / 229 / 262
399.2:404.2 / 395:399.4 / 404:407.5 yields -0.48 nm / 225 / 264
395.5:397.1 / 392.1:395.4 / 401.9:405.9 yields 0.29 nm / 244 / 265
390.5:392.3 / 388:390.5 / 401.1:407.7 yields -0.37 nm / 214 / 264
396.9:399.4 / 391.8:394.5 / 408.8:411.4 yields 0.06 nm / 244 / 220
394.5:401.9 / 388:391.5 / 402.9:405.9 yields 0.24 nm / 228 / 269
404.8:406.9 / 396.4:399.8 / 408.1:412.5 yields -0.30 nm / 225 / 232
